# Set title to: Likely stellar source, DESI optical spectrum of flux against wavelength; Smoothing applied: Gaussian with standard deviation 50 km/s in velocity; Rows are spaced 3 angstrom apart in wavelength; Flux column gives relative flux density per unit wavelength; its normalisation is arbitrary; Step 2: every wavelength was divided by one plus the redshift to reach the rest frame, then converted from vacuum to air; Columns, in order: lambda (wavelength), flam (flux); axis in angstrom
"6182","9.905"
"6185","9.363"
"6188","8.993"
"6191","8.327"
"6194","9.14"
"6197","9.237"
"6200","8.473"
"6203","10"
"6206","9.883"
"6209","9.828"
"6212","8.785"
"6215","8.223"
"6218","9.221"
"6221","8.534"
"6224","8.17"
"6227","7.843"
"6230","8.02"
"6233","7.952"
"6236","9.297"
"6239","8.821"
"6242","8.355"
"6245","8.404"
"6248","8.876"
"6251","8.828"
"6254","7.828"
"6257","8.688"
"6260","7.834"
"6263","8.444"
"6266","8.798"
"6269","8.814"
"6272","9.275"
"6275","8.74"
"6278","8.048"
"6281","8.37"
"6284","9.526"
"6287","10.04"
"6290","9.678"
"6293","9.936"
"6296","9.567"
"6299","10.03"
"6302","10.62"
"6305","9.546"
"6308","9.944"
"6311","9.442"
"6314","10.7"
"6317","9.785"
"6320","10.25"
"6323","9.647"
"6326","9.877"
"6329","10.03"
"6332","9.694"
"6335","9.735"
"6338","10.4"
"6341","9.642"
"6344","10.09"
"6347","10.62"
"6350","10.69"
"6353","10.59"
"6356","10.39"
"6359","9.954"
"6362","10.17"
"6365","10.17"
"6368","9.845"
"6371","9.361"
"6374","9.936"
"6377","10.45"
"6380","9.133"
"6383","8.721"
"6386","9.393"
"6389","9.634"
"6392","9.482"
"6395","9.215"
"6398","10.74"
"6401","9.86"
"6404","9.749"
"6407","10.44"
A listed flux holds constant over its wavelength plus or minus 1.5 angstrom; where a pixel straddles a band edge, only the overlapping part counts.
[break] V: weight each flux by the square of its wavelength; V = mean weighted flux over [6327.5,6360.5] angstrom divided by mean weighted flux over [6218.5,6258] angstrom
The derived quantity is 1.2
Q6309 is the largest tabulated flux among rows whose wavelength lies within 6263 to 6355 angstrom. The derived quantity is 10.7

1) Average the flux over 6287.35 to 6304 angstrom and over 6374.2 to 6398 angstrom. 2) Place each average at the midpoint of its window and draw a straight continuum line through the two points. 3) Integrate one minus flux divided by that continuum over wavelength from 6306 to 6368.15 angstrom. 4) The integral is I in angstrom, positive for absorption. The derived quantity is -2.00 angstrom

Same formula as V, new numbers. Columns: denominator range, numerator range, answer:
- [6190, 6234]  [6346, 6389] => 1.19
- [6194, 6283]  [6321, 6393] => 1.18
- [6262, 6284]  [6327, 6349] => 1.18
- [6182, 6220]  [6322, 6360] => 1.16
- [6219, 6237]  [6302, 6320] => 1.23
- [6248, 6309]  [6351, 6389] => 1.11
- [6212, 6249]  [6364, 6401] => 1.20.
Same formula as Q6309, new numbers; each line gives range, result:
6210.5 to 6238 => 9.297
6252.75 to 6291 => 10.04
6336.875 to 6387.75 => 10.69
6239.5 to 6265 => 8.876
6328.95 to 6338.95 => 10.4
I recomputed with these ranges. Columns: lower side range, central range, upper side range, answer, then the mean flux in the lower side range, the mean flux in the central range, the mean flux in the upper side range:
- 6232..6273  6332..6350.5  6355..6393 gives -1.4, 8.59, 10.1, 9.74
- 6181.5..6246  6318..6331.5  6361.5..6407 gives -0.7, 8.84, 9.93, 9.74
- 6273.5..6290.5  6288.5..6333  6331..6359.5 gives -1.7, 9.03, 9.92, 10.2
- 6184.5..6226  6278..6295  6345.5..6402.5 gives 0.1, 8.99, 9.38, 9.91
